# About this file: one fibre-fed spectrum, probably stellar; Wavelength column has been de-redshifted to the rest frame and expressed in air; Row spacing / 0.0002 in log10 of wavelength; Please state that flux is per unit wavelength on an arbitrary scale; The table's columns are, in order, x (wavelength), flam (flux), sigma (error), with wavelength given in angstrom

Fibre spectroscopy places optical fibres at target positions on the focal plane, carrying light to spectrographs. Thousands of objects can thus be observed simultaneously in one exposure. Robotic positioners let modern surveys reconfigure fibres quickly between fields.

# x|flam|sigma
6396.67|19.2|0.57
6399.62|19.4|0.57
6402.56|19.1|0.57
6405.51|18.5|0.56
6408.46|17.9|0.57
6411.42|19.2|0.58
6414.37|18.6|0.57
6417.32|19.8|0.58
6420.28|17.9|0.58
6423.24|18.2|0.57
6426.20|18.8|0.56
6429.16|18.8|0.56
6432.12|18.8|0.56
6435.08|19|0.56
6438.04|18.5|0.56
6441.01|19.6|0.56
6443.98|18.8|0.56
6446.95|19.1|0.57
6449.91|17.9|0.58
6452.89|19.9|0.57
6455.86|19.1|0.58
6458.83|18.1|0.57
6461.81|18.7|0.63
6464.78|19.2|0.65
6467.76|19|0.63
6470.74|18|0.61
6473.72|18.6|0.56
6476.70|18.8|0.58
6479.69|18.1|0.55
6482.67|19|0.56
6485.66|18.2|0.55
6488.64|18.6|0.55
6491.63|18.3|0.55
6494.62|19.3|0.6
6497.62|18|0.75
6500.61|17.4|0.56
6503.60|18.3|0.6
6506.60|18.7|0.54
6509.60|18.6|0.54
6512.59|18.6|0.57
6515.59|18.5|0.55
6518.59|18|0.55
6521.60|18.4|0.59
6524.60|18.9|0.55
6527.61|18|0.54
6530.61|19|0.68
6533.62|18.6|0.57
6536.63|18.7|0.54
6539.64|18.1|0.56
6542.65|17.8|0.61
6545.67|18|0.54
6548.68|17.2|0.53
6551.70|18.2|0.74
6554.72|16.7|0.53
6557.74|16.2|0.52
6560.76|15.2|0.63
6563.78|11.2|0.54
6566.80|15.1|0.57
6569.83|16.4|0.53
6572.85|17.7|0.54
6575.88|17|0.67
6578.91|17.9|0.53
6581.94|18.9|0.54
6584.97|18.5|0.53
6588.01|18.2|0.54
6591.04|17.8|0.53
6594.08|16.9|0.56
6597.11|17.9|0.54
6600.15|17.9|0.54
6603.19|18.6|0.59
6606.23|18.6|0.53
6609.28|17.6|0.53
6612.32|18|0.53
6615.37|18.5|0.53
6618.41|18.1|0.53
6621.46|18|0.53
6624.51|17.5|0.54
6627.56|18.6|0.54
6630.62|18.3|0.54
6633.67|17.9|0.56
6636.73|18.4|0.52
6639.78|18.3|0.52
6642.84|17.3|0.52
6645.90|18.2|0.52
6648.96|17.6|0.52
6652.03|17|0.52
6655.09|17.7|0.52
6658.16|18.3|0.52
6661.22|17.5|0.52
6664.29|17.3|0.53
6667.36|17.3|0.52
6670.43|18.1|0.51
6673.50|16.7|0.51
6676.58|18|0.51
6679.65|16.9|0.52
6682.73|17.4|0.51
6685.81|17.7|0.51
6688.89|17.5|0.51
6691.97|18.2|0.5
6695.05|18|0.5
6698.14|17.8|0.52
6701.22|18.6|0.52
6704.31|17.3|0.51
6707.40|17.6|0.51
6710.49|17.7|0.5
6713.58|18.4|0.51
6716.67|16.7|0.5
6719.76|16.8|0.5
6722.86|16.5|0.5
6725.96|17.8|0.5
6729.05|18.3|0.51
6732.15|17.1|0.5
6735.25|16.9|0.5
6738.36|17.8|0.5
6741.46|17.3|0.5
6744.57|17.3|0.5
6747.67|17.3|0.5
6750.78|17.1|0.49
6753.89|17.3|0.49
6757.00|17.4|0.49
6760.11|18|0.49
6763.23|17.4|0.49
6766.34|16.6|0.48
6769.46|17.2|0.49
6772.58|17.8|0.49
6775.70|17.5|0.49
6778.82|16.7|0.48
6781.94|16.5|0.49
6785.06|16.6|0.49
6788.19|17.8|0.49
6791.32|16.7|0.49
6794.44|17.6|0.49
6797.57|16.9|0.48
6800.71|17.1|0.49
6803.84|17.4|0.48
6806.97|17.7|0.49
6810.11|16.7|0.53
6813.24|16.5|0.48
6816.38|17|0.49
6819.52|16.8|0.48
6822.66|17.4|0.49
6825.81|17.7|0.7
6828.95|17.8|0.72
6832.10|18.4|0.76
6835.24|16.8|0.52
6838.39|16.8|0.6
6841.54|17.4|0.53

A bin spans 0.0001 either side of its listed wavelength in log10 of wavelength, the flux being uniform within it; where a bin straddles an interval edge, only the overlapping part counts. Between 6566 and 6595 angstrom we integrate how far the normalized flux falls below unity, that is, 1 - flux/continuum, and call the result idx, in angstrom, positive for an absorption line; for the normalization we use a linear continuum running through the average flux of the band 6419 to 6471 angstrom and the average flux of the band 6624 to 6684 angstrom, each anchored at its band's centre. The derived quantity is 0.9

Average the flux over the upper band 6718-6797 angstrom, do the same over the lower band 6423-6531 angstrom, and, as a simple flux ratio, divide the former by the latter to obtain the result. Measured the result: 0.93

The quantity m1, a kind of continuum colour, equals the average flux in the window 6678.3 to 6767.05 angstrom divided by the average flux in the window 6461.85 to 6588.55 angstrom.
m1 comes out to 0.98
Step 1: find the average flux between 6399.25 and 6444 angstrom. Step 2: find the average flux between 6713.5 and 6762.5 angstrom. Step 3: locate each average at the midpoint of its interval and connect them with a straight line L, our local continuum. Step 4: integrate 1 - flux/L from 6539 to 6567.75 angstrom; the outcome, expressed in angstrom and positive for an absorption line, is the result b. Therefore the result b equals 2.93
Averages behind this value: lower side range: 18.8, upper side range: 17.3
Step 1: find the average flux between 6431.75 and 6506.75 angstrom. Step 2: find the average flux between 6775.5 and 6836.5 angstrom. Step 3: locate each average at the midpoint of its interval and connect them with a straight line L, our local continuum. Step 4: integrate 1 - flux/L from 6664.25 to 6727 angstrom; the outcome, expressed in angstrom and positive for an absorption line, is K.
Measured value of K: 0.4 angstrom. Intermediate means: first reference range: 18.7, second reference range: 17.2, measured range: 17.5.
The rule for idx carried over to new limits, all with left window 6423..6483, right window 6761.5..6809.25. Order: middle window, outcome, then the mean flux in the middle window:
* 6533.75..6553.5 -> 0.33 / 18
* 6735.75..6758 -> 0.02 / 17.3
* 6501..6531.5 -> 0.02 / 18.5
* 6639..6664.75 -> 0.17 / 17.7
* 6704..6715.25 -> -0.17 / 17.8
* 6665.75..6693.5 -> 0.22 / 17.5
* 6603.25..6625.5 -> -0.13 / 18.1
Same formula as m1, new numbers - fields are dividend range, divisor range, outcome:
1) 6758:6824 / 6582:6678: 0.96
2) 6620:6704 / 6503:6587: 1.01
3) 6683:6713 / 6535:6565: 1.06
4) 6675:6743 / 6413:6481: 0.94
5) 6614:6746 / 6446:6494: 0.95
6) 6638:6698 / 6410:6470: 0.94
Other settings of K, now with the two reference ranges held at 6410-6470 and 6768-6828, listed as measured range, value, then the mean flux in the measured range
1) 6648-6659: 0.1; 17.6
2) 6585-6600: 0.3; 17.8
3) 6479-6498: 0.1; 18.5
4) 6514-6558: 0.8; 18.1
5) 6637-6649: 0.0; 17.9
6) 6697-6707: -0.2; 17.9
